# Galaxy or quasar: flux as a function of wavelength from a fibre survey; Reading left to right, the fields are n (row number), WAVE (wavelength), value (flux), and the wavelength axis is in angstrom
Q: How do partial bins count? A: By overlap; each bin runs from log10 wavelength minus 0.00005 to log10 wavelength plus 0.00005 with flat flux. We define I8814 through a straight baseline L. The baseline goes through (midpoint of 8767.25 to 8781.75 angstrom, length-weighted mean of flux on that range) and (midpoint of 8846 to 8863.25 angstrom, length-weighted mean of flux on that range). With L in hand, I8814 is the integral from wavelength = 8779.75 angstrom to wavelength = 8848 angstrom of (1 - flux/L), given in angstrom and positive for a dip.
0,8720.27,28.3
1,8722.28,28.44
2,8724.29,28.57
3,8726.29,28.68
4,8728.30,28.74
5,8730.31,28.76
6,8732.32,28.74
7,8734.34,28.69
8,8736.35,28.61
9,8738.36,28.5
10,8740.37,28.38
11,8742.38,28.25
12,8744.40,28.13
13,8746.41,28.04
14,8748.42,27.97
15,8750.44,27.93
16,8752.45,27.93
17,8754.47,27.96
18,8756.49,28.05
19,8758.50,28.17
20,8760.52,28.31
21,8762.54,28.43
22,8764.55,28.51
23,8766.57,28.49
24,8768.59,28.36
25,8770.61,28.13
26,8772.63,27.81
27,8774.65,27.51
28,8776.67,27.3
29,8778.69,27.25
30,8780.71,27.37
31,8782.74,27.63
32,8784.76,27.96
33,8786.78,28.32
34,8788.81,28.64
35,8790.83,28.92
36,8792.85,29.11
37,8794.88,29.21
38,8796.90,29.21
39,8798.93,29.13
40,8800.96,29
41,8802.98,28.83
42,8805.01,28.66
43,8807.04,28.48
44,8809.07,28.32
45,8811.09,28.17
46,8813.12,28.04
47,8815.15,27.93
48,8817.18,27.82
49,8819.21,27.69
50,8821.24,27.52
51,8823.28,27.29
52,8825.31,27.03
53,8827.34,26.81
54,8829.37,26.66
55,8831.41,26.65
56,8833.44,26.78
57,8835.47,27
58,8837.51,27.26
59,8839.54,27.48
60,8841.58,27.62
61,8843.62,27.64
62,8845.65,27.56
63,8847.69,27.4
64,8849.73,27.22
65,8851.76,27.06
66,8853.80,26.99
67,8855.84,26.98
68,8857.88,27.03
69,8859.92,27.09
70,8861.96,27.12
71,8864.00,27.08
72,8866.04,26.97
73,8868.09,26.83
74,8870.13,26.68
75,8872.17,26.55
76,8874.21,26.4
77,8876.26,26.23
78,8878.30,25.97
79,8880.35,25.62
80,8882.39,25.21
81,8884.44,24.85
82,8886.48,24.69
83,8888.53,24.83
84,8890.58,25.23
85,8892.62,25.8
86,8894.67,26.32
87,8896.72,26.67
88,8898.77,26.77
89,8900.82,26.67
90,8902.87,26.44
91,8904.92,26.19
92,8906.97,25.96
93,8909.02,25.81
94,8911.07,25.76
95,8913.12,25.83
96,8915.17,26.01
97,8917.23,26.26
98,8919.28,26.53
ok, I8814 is -1.27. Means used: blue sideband 27.7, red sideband 27.1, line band 27.9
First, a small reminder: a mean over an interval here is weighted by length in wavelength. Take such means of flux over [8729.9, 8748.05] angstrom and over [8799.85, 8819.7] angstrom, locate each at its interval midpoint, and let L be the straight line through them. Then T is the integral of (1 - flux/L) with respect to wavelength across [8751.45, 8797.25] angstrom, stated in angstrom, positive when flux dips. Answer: 0.3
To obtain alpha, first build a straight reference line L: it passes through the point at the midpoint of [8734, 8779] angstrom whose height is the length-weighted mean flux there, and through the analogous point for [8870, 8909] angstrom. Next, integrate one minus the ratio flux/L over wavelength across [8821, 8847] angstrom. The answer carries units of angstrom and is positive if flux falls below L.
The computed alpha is -0.3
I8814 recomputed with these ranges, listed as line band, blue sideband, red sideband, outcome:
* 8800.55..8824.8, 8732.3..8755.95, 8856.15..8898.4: -0.8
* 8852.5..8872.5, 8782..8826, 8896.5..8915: 0.1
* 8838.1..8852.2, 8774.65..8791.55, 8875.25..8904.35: -0.4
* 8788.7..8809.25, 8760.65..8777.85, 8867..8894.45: -1.1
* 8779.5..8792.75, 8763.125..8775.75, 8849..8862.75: -0.1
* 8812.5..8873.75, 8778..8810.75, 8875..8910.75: 0.0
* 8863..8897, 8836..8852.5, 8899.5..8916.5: 0.9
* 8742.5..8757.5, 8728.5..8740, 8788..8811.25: 0.4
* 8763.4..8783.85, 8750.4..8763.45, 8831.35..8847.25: 0.1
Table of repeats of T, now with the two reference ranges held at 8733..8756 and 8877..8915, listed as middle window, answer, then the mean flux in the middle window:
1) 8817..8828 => -0.1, 27.3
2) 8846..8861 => -0.4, 27.1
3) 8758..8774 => -0.2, 28.3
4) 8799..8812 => -0.7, 28.6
